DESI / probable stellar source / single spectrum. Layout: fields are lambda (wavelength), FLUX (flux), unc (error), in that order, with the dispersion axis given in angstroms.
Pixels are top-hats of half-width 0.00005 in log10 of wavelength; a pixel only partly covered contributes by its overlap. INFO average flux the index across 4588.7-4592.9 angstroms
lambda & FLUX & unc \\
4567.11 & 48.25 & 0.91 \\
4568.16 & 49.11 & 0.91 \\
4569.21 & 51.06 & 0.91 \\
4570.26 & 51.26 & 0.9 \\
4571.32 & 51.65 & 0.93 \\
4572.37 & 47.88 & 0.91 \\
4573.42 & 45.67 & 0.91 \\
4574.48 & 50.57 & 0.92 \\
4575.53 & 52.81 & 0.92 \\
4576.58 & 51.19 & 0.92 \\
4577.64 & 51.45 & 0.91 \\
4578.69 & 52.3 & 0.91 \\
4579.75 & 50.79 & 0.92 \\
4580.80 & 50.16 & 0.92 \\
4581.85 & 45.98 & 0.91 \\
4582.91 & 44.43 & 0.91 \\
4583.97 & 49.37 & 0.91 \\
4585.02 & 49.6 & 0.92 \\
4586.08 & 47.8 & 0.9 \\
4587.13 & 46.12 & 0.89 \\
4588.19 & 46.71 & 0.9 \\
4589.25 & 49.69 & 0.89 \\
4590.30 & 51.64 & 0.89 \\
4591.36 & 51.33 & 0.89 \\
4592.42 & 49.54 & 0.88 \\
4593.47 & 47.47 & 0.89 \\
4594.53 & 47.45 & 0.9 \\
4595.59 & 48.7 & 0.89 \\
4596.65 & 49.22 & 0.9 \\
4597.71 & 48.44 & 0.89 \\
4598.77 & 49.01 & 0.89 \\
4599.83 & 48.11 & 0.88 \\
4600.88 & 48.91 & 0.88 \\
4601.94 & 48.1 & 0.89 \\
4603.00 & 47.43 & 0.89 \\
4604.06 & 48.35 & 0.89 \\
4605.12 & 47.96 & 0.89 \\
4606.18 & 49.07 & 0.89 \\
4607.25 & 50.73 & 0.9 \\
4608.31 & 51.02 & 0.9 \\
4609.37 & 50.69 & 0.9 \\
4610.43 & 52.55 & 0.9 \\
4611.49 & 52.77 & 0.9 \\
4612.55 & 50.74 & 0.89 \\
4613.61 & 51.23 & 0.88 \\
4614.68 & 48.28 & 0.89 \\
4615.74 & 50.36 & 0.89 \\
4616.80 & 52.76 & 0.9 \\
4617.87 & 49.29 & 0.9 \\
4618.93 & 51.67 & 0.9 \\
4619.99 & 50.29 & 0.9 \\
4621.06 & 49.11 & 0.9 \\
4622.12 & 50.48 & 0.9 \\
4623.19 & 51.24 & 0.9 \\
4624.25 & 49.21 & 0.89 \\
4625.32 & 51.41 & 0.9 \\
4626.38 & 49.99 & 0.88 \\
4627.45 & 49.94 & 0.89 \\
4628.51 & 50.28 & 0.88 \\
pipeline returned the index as 50.5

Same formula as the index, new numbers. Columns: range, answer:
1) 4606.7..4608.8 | 50.7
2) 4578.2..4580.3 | 51.5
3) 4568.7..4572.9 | 50.5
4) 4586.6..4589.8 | 47.6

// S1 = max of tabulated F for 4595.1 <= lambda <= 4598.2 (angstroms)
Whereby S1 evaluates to 49.22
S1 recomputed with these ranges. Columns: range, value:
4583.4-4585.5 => 49.6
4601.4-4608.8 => 51.02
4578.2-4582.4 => 52.3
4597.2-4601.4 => 49.01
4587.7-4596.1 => 51.64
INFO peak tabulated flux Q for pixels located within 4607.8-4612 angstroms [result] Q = 52.77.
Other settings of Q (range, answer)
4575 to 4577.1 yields 52.81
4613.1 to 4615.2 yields 51.23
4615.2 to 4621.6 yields 52.76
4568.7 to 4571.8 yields 51.65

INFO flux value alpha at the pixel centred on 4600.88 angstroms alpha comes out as 48.91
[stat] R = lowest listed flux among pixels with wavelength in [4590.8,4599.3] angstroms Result 47.45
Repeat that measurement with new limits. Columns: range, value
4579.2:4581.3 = 50.16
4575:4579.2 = 51.19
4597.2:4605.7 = 47.43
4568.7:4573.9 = 45.67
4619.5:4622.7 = 49.11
